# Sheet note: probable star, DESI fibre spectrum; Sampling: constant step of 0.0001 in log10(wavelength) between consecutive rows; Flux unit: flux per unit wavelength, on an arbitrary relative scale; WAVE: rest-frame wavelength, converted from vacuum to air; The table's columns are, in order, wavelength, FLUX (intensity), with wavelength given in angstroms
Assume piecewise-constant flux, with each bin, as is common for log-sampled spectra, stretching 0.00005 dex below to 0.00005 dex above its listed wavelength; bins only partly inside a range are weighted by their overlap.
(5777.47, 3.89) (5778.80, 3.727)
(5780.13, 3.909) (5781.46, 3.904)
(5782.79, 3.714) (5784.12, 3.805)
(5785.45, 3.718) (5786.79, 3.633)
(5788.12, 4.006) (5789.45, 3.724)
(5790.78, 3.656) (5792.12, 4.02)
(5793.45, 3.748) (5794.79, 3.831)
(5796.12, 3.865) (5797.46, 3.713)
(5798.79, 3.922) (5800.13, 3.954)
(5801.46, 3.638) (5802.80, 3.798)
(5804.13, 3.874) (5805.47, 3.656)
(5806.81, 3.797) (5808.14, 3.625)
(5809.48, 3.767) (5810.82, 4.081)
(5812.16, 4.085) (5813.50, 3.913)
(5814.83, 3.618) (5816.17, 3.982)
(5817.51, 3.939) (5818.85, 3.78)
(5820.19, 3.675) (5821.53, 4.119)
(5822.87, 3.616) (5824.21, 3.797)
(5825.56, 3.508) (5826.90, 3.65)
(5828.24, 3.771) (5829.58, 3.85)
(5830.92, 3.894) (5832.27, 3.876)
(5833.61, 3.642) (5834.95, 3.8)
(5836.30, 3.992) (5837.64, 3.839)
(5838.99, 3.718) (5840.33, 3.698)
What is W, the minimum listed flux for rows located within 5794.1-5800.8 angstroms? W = 3.713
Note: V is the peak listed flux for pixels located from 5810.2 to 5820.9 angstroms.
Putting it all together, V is 4.085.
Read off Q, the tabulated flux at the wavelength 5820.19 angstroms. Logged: 3.675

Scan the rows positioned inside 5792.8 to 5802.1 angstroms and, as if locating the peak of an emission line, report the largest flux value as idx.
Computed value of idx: 3.954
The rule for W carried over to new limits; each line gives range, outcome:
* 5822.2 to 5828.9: 3.508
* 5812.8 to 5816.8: 3.618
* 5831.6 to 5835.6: 3.642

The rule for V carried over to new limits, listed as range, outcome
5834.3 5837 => 3.992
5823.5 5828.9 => 3.797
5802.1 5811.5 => 4.081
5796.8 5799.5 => 3.922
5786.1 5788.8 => 4.006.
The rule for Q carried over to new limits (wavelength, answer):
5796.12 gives 3.865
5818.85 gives 3.78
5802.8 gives 3.798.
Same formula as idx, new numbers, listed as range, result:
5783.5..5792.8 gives 4.02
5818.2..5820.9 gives 3.78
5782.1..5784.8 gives 3.805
